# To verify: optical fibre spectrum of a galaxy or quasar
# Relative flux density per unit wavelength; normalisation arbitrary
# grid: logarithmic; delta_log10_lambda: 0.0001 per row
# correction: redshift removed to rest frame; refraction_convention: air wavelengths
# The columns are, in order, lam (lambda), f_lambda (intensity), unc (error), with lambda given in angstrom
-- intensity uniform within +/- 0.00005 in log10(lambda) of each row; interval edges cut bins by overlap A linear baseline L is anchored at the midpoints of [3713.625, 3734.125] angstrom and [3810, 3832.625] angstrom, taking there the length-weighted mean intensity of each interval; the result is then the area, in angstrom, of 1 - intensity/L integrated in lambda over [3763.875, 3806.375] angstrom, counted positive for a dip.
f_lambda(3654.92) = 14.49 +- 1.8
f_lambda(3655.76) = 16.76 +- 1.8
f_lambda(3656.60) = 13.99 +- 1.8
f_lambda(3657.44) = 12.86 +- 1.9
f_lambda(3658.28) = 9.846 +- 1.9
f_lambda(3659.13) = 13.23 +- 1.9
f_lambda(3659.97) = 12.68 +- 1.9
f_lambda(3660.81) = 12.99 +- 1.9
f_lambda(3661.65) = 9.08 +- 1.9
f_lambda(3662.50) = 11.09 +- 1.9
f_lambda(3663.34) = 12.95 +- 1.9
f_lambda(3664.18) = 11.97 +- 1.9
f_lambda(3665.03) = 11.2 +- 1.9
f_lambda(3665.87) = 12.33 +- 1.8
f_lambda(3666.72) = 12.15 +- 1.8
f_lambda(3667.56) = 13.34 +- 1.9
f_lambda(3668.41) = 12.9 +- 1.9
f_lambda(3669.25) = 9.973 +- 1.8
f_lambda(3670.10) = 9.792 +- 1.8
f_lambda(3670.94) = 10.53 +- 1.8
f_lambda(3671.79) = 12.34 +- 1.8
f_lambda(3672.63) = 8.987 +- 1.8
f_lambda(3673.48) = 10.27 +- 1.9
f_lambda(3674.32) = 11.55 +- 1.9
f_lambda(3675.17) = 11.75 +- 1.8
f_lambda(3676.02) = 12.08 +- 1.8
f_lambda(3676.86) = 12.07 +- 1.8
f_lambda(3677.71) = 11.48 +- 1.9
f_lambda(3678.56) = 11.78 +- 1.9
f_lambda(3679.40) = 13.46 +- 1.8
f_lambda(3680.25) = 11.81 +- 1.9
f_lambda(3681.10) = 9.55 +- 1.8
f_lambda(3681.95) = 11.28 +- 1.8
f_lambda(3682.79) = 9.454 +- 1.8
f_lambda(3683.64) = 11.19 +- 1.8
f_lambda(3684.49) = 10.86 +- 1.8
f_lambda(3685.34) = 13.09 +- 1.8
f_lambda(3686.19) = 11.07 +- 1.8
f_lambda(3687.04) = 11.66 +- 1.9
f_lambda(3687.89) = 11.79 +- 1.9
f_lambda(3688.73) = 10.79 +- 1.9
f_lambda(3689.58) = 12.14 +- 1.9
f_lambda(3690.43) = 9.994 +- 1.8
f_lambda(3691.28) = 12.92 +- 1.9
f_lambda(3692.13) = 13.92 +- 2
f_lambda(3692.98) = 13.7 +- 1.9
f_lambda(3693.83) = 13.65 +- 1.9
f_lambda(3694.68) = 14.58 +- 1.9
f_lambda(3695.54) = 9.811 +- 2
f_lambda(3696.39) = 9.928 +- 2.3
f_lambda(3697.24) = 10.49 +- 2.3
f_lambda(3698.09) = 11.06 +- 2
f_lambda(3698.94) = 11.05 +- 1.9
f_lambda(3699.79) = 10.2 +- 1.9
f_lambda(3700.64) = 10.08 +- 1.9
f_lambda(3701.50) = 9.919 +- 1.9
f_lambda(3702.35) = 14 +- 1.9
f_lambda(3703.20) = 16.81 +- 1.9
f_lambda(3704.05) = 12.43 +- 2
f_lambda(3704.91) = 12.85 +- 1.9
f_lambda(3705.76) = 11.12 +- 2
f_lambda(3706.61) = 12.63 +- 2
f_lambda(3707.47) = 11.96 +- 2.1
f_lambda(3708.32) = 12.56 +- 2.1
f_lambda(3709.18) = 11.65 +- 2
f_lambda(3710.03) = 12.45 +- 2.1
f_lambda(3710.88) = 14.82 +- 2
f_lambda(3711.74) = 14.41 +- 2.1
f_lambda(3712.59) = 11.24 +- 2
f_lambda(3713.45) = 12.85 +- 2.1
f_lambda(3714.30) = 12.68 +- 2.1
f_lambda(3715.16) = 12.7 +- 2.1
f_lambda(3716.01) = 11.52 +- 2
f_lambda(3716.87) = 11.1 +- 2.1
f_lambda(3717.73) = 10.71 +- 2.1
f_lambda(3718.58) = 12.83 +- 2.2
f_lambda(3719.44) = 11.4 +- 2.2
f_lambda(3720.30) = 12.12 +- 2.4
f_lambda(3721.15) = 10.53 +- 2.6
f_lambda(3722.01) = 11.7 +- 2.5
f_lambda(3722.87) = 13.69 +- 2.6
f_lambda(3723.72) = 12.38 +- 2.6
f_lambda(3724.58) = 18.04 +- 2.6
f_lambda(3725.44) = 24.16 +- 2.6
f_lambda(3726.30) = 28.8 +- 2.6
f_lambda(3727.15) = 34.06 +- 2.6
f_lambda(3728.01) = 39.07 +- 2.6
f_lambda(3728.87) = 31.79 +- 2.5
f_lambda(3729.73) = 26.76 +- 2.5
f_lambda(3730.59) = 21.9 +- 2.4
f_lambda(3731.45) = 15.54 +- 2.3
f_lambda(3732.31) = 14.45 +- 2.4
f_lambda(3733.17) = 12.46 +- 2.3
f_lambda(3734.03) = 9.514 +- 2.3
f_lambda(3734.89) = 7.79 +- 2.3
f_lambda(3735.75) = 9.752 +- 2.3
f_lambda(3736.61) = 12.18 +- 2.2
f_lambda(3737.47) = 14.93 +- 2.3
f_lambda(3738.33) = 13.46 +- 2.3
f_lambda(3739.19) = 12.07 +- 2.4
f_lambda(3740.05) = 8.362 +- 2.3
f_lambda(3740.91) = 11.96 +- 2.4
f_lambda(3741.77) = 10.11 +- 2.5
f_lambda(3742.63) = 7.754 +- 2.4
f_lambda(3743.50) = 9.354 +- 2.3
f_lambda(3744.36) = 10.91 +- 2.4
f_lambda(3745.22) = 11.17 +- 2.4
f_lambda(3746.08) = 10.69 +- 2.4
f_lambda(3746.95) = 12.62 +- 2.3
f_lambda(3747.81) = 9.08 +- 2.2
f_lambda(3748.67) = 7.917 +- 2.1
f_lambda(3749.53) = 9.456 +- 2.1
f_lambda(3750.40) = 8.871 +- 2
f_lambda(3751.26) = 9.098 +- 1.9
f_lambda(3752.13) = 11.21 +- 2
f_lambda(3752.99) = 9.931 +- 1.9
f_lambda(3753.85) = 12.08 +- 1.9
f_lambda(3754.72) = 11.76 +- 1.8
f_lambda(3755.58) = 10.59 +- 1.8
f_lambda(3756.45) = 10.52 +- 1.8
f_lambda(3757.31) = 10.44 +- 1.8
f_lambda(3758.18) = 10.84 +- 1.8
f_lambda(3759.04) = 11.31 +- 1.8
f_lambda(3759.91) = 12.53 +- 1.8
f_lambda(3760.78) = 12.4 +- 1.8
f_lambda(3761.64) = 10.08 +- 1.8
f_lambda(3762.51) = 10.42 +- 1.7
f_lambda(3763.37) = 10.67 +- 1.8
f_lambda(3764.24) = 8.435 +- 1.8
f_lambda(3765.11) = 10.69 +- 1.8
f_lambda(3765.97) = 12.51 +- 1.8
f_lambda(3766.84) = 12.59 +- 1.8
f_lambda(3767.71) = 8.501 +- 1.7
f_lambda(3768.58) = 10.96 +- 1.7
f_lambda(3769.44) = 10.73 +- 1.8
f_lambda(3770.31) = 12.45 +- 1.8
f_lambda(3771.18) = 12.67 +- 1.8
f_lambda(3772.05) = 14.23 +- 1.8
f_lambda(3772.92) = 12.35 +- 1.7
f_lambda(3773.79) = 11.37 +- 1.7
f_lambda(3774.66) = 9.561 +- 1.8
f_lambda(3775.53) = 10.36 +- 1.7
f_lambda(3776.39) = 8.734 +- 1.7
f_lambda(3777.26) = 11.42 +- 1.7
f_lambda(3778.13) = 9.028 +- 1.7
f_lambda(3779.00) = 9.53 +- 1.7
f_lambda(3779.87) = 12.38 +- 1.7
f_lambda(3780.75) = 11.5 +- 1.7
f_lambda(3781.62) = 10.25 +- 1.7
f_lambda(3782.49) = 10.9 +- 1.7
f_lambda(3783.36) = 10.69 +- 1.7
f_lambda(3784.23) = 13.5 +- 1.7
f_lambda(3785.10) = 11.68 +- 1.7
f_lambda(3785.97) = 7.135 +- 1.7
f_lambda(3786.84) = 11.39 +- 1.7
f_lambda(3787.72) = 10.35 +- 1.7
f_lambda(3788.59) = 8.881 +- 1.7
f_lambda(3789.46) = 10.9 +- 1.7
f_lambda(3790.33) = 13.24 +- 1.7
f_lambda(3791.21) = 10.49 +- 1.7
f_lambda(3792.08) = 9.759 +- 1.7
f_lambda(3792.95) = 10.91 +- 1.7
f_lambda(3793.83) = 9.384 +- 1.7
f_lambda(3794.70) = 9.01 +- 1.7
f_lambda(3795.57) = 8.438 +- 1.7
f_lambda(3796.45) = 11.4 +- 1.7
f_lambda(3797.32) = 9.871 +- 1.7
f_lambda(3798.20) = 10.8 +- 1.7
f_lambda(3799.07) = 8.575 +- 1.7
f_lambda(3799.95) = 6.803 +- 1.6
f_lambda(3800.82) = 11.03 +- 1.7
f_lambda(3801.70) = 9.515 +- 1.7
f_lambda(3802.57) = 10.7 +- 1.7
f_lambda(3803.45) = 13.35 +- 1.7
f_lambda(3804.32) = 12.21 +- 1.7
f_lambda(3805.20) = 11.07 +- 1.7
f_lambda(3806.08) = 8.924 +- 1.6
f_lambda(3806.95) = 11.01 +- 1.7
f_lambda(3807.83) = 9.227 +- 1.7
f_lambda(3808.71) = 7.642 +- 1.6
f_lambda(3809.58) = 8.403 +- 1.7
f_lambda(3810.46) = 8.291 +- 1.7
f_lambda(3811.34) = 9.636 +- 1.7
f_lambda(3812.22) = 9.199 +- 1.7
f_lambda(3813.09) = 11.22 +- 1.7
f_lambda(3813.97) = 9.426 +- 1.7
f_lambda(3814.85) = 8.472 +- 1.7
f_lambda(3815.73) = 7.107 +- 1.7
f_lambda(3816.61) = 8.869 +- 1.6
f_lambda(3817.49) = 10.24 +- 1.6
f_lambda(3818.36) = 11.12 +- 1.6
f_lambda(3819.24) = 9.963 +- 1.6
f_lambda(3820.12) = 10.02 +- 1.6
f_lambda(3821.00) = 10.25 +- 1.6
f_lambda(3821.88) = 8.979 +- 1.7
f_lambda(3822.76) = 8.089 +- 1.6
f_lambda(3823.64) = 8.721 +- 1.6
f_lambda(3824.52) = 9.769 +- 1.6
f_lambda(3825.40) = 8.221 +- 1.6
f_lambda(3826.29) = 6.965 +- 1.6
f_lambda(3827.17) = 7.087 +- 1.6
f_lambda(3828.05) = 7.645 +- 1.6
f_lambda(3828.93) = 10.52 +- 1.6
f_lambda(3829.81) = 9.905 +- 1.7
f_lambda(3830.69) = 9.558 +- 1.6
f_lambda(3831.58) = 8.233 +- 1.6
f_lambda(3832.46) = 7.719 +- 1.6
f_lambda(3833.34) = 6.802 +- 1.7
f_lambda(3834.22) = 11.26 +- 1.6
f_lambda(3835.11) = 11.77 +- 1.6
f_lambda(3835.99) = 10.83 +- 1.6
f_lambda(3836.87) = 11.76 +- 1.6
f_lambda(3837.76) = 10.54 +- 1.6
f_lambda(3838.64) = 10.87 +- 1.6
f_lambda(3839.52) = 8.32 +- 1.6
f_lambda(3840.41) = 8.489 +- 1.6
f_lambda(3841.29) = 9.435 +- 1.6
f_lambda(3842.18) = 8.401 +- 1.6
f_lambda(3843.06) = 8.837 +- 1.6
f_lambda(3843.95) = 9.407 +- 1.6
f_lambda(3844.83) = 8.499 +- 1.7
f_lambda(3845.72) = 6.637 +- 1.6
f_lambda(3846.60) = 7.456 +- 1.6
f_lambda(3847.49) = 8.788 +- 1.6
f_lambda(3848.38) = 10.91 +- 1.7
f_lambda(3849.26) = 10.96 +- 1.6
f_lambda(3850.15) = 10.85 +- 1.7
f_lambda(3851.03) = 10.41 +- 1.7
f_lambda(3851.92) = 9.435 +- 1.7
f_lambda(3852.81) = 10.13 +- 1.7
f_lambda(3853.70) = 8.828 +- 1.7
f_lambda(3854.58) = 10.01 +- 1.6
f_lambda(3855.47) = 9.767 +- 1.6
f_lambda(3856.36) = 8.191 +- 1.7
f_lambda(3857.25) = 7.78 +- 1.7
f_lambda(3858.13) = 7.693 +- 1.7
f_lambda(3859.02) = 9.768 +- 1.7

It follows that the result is 5.29 angstrom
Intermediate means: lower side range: 17.6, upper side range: 9.06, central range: 10.6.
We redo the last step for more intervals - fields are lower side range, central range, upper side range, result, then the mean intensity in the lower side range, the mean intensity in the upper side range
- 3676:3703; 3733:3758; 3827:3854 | 0.6 angstrom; 11.6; 9.39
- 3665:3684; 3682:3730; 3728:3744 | -3.4 angstrom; 11.4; 14.6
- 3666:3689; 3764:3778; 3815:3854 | -1.3 angstrom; 11.4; 9.28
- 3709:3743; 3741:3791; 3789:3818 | 6.5 angstrom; 15.2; 9.86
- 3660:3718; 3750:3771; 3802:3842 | -0.6 angstrom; 11.8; 9.5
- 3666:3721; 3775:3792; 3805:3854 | -0.8 angstrom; 11.8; 9.3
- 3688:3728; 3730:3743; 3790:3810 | 0.2 angstrom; 13.6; 10.1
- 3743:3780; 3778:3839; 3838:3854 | 0.5 angstrom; 10.7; 9.28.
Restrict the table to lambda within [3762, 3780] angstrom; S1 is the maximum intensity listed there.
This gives 14.23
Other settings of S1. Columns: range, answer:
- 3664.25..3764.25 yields 39.07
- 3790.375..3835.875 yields 13.35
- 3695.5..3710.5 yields 16.81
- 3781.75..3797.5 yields 13.5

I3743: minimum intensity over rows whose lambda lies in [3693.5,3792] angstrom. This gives 7.135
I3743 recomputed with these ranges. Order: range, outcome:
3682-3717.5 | 9.454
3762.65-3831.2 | 6.803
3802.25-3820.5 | 7.107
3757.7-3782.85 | 8.435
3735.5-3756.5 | 7.754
